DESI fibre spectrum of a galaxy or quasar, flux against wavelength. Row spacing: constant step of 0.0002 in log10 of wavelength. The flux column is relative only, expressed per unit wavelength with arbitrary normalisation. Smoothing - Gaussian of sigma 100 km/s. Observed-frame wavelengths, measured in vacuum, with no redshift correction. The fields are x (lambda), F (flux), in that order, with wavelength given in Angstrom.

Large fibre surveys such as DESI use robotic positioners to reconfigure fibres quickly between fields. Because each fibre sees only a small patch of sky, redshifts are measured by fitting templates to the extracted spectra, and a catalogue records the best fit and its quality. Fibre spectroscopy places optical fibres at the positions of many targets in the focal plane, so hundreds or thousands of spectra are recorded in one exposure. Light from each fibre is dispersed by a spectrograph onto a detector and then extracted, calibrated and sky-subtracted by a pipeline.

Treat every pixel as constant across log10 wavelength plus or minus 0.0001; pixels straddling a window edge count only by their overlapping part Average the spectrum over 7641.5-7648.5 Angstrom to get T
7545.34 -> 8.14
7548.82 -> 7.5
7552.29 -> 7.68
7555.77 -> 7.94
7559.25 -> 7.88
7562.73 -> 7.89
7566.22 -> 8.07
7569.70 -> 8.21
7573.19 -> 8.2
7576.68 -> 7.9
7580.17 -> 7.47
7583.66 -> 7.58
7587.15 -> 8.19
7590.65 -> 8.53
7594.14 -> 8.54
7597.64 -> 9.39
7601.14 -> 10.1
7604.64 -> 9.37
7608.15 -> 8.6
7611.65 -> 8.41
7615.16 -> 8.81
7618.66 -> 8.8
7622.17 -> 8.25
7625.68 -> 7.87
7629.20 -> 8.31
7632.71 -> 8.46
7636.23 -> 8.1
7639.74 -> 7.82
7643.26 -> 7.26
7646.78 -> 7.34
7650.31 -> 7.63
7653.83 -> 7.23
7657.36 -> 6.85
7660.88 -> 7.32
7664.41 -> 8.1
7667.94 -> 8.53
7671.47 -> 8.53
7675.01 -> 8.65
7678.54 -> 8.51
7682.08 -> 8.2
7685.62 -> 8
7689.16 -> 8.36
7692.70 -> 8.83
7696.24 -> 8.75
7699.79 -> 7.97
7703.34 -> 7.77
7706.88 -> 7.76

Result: 7.3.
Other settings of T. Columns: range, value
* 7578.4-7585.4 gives 7.53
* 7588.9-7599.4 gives 8.82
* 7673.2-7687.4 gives 8.34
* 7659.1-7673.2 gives 8.12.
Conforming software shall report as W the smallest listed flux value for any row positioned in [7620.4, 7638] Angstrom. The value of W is 7.87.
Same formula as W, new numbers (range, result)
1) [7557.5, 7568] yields 7.88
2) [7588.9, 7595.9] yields 8.53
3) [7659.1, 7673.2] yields 7.32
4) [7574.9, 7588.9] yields 7.47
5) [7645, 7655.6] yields 7.23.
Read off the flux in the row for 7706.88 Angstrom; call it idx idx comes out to 7.76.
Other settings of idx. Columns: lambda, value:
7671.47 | 8.53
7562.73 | 7.89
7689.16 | 8.36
